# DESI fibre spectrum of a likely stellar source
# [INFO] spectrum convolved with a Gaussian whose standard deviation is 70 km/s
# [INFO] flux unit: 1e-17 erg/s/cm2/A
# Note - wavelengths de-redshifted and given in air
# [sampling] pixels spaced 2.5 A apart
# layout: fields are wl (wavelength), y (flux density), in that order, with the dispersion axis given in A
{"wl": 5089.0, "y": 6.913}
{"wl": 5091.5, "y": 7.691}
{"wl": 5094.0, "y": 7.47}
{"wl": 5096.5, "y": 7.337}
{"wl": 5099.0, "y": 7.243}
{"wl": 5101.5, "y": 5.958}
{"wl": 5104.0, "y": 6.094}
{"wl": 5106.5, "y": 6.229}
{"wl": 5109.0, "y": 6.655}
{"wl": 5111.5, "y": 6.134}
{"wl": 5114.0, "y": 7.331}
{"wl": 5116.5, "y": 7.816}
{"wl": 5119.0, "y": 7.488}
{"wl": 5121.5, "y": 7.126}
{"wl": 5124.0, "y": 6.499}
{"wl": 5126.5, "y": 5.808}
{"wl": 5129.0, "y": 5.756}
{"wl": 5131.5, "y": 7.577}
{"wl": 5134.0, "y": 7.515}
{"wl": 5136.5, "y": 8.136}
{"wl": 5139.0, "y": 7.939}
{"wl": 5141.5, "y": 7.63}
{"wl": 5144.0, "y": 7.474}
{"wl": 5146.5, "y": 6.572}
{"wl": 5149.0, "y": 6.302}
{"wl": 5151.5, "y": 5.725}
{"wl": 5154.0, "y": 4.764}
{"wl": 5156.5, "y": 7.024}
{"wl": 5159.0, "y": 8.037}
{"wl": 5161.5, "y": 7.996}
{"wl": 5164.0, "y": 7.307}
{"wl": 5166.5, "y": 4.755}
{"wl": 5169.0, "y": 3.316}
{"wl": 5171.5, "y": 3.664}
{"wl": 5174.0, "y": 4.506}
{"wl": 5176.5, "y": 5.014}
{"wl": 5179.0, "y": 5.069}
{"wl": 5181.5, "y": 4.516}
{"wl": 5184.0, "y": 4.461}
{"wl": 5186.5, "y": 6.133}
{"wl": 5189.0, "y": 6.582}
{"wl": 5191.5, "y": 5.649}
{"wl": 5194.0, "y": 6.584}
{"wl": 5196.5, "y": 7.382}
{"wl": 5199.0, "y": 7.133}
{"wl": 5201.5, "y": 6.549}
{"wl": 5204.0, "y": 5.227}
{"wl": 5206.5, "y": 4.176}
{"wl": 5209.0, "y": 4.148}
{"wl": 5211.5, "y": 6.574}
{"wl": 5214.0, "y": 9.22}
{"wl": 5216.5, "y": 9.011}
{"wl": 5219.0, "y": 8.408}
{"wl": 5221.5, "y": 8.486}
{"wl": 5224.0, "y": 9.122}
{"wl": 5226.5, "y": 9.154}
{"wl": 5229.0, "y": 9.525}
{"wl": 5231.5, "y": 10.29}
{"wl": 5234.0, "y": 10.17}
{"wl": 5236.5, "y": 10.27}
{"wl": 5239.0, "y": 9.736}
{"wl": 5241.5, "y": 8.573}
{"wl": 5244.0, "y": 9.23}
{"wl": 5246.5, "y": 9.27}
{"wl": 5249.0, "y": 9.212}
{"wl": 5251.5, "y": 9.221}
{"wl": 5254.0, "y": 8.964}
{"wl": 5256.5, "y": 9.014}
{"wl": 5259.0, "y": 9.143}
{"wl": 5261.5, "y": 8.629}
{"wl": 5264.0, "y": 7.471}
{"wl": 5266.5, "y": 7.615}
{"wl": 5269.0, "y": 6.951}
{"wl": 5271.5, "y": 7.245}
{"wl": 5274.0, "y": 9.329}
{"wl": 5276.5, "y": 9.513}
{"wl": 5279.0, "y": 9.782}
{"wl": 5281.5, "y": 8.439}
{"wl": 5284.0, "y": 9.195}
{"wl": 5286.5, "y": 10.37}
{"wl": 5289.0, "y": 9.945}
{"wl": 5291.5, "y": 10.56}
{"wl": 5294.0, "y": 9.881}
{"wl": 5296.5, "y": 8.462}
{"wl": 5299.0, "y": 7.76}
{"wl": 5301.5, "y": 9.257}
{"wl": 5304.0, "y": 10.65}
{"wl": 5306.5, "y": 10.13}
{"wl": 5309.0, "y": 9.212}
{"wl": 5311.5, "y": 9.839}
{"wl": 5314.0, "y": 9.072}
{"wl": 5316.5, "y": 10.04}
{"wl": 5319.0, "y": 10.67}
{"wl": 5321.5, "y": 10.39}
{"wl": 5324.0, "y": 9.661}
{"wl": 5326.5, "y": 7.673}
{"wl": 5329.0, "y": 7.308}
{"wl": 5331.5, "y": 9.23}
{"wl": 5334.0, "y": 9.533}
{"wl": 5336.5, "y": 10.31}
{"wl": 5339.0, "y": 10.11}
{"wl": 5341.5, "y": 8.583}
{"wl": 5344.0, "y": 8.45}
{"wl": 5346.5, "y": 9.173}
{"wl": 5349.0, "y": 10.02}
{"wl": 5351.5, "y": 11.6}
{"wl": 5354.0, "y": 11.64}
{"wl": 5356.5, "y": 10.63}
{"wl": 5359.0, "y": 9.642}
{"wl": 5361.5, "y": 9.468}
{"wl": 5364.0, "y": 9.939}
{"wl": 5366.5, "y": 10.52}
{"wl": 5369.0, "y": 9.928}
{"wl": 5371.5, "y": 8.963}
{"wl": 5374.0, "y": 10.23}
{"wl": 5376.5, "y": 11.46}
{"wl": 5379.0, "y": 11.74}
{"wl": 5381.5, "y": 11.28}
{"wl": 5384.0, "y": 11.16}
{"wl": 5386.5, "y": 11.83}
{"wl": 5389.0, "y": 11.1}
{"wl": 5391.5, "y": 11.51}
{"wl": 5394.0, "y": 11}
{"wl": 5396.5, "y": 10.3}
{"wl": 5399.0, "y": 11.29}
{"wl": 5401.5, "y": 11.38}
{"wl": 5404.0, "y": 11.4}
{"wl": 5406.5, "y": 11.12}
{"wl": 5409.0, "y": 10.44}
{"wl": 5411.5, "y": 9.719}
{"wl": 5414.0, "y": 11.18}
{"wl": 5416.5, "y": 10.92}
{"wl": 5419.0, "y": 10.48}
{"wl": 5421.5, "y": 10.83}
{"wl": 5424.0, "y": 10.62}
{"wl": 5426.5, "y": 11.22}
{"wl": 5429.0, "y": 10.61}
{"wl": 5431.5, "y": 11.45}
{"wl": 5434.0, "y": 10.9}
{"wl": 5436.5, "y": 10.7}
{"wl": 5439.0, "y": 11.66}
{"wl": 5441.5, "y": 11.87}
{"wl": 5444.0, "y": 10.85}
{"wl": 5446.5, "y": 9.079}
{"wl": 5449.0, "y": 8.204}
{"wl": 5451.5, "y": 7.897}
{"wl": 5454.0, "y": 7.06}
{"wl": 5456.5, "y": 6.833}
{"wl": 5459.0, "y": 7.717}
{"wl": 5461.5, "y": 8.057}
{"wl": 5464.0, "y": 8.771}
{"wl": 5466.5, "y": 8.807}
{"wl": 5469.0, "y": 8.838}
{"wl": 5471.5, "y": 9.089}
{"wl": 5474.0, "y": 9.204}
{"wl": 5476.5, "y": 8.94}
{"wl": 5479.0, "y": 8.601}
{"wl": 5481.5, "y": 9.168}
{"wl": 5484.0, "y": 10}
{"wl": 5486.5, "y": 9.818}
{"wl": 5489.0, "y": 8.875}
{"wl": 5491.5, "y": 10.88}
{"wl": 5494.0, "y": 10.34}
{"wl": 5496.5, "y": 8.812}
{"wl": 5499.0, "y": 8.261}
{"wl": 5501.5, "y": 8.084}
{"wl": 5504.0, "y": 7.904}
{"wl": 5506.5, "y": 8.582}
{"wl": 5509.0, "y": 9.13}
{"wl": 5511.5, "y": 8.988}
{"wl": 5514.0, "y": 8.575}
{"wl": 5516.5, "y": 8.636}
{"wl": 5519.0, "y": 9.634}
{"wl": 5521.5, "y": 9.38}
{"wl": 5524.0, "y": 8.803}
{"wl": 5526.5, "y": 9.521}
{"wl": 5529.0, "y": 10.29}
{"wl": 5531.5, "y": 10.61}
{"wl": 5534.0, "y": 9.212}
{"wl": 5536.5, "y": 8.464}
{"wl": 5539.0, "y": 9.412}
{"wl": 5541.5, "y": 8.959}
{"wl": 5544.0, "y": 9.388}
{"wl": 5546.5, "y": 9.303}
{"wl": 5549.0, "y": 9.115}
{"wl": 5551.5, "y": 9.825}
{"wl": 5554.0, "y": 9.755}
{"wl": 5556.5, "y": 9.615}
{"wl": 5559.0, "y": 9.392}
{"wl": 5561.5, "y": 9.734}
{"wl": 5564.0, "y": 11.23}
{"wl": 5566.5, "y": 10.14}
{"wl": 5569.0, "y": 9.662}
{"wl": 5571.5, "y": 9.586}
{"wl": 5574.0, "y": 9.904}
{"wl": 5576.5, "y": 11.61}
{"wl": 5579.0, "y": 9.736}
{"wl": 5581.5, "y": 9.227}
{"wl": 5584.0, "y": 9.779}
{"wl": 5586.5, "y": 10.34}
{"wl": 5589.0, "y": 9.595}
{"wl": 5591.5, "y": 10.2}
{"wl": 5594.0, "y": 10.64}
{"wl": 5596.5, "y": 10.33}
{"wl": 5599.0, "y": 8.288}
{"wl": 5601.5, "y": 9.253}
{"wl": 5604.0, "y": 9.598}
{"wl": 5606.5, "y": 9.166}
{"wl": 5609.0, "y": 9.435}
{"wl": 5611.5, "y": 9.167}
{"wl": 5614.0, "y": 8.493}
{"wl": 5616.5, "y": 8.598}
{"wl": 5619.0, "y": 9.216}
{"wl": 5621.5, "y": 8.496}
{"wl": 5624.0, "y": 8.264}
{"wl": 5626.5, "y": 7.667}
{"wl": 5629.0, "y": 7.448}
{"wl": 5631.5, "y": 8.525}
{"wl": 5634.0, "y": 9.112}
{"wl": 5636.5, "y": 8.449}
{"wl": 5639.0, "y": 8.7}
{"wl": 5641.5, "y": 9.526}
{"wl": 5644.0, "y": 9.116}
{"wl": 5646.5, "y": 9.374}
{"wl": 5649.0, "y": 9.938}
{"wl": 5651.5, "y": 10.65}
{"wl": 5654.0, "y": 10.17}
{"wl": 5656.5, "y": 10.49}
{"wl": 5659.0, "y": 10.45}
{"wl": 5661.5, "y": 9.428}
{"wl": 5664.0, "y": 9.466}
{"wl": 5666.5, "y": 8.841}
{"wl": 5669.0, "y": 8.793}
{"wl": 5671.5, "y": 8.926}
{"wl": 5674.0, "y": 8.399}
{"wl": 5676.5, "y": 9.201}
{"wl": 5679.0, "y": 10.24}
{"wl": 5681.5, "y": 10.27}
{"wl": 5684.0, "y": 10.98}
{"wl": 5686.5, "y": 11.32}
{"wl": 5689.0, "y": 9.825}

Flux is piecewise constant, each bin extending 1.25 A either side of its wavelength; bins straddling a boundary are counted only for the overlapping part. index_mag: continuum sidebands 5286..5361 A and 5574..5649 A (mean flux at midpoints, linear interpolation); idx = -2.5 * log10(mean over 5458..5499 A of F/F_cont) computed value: 0.038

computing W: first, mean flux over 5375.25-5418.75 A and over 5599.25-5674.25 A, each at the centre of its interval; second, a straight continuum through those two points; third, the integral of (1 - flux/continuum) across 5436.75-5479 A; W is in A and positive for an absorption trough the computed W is 6.51 A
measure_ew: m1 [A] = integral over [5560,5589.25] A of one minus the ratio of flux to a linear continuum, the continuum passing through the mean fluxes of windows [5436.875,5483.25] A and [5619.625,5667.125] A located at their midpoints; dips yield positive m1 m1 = -3.1 A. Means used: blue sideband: 8.97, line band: 10.1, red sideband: 9.17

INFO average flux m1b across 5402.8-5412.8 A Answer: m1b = 10.7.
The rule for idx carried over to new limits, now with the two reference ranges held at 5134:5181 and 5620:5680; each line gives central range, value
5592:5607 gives -0.09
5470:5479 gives -0.12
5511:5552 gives -0.11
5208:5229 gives -0.24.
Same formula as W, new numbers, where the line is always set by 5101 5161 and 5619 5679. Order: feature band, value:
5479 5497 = -2.6 A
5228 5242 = -4.8 A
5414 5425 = -3.6 A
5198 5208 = 2.0 A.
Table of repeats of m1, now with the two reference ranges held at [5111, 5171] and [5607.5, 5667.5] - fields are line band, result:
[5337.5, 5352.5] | -3.74 A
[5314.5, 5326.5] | -3.59 A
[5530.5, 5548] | -1.34 A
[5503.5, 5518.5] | -0.37 A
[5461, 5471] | -0.48 A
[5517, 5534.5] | -2.09 A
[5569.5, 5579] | -1.52 A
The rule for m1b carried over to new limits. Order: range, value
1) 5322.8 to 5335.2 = 8.67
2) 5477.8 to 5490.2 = 9.3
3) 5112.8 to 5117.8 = 7.58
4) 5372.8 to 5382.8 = 11.2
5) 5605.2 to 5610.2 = 9.3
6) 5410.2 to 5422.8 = 10.6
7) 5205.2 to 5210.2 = 4.17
